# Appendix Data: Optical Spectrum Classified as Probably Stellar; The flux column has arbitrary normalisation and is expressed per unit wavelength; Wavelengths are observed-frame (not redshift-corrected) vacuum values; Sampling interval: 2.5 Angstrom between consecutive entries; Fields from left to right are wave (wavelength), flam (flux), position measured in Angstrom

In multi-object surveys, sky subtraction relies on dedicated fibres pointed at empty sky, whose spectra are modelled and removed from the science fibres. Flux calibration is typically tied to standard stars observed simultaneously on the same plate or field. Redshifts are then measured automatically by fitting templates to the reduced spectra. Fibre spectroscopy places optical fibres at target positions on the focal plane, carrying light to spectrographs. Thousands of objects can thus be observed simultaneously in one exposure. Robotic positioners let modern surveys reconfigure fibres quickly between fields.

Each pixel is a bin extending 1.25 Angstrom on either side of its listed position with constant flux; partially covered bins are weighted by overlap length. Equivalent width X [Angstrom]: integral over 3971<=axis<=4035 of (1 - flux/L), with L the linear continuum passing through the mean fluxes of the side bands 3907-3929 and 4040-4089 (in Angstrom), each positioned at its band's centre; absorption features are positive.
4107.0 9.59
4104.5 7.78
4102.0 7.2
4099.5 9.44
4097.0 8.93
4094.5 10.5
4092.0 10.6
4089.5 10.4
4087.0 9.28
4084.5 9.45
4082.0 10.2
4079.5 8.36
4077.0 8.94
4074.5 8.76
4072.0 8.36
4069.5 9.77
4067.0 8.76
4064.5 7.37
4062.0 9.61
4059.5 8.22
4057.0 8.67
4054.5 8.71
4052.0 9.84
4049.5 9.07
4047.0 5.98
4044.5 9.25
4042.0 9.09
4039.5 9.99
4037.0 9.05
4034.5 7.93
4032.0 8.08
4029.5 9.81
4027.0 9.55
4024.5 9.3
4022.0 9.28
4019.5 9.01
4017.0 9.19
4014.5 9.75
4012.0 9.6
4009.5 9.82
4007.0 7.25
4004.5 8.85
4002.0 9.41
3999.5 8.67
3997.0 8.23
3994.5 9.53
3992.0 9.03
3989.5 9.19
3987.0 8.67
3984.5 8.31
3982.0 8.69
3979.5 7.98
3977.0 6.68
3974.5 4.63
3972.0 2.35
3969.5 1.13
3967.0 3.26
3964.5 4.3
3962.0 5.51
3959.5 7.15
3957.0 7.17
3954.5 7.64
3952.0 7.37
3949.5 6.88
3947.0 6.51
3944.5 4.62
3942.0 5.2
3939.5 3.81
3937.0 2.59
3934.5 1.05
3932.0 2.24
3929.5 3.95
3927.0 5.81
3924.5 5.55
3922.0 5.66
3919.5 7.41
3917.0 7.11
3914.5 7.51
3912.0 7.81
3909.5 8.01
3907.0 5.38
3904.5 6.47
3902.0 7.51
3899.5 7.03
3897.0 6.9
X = -3.8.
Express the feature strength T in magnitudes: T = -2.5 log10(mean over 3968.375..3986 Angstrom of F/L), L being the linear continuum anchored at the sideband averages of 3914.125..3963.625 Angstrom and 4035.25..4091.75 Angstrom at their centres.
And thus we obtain 0.153 mag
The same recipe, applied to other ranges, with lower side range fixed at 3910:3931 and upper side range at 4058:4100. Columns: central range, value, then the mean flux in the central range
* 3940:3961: 0.07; 6.46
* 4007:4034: -0.13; 9.2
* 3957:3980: 0.44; 4.8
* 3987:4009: -0.14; 8.8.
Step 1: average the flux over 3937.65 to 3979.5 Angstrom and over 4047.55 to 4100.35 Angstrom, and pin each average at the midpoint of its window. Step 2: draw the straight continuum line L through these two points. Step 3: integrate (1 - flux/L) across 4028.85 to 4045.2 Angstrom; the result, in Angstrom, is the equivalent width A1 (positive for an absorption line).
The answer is -2.20 Angstrom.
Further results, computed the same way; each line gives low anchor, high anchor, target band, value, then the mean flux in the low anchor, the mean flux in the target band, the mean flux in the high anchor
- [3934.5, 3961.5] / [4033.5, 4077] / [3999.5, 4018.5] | -4.3 Angstrom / 5.66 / 9.09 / 8.74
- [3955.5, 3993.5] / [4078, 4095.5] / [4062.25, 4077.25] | 0.9 Angstrom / 6.3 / 8.7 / 9.8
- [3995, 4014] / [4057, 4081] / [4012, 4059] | -0.9 Angstrom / 8.9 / 8.98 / 8.7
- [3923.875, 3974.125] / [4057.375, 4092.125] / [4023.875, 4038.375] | -2.7 Angstrom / 4.69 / 8.95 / 9.09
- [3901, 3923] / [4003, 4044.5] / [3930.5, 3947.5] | 8.9 Angstrom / 6.99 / 3.6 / 9.1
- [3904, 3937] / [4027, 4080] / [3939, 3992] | 4.1 Angstrom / 5.55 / 6.15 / 8.77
